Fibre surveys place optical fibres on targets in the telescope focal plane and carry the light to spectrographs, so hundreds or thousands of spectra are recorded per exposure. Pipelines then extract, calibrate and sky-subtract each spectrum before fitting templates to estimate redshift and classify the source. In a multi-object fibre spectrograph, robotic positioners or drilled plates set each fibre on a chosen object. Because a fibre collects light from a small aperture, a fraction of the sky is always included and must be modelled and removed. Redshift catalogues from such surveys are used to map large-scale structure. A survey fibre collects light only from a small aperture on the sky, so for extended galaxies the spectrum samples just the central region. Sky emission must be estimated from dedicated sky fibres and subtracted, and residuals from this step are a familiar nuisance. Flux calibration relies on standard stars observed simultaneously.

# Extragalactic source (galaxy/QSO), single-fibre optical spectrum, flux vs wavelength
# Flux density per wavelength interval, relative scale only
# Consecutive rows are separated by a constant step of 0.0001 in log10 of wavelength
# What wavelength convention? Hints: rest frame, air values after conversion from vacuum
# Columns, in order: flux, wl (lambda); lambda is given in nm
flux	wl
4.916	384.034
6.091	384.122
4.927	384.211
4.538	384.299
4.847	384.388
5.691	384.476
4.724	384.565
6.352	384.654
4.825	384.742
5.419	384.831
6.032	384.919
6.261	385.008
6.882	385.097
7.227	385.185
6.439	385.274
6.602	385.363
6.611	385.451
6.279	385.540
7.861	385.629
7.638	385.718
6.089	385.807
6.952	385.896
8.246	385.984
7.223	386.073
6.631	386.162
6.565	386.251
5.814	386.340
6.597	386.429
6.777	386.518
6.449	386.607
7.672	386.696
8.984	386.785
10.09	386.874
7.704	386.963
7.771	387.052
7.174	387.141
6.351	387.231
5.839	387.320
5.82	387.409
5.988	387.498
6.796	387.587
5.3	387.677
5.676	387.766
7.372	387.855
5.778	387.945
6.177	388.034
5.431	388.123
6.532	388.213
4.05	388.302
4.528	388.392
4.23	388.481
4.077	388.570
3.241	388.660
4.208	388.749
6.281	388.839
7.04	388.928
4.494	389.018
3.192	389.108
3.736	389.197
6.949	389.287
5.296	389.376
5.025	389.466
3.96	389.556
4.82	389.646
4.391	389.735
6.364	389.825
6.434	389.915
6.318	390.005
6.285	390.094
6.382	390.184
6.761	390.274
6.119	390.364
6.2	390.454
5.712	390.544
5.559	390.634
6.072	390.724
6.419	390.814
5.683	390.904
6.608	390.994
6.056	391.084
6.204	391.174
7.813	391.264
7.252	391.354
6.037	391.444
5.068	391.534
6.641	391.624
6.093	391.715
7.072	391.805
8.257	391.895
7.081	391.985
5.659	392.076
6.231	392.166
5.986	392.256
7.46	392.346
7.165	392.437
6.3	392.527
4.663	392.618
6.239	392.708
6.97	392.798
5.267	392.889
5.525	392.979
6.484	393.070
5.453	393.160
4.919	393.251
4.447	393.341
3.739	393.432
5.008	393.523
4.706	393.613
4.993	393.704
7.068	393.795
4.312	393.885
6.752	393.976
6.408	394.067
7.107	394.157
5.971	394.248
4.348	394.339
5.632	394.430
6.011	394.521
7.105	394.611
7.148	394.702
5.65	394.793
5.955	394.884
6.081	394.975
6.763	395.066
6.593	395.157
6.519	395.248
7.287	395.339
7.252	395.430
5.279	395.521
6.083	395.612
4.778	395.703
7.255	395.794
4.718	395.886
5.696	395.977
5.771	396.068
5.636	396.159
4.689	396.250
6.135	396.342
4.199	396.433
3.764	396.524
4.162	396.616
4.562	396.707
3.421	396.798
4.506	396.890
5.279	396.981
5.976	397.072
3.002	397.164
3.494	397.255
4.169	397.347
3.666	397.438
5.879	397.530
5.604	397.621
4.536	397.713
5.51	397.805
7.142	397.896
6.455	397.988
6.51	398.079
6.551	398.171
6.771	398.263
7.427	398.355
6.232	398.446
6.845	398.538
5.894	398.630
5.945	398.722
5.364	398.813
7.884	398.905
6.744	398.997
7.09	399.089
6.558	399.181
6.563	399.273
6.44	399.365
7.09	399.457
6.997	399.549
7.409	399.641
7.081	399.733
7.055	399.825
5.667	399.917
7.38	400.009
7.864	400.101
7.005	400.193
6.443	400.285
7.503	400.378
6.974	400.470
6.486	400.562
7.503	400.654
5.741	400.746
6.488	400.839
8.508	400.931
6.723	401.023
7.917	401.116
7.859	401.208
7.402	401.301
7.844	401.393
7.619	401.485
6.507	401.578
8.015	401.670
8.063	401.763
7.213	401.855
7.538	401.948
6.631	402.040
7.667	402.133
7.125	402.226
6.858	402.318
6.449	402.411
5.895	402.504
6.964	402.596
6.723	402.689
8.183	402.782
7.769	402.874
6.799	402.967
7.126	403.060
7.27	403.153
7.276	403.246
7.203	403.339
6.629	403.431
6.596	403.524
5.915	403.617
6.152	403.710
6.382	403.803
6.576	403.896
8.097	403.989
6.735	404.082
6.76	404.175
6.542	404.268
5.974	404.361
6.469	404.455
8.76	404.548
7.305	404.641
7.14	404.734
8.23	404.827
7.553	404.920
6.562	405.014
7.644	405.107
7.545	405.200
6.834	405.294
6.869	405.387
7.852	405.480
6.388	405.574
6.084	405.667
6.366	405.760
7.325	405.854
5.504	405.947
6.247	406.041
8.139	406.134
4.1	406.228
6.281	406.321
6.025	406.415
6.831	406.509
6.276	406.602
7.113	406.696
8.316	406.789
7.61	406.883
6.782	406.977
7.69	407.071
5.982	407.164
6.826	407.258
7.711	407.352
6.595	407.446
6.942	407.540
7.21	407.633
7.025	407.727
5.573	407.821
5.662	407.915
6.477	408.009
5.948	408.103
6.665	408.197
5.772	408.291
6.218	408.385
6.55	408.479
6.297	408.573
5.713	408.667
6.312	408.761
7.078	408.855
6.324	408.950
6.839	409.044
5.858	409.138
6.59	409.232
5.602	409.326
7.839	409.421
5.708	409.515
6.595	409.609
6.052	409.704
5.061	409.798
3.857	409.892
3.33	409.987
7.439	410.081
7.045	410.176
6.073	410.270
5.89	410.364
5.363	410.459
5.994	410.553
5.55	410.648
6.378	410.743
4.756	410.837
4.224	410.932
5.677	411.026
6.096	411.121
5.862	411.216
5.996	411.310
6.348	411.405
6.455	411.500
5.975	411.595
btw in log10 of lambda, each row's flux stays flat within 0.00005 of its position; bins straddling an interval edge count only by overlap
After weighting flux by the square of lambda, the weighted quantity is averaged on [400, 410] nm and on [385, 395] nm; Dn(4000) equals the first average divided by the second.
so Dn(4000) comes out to 1.20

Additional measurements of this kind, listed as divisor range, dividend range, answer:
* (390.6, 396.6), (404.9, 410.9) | 1.15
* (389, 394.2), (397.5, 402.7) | 1.21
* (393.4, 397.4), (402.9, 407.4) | 1.32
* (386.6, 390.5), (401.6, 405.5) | 1.30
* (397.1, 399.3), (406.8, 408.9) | 1.17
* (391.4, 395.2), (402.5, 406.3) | 1.21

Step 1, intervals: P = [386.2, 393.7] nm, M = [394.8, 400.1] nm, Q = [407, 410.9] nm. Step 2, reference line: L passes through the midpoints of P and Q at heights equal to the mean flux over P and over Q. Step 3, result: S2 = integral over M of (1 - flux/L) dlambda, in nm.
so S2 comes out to 0.15 nm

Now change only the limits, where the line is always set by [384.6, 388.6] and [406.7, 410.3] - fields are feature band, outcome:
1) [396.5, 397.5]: 0.35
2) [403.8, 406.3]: -0.18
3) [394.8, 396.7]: 0.22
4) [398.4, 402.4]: -0.36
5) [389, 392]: 0.24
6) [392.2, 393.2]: 0.05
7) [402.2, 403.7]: -0.11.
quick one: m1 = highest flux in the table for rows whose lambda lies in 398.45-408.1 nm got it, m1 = 8.76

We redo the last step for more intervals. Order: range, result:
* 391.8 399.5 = 8.257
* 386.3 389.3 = 10.09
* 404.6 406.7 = 8.23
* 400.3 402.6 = 8.508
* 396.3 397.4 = 6.135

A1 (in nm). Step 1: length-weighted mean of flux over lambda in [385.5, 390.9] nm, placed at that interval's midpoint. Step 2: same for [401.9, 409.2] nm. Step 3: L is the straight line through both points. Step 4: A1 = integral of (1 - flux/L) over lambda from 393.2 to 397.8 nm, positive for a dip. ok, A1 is 0.704 nm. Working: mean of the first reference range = 6.09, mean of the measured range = 5.4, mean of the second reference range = 6.78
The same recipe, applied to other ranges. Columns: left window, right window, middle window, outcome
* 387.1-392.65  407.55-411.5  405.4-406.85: -0.14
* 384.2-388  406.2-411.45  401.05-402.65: -0.24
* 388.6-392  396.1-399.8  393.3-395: 0.03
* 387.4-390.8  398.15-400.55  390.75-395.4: -0.10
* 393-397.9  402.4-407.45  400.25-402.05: -0.27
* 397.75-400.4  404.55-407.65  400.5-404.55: -0.13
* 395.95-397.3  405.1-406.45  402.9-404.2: -0.15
